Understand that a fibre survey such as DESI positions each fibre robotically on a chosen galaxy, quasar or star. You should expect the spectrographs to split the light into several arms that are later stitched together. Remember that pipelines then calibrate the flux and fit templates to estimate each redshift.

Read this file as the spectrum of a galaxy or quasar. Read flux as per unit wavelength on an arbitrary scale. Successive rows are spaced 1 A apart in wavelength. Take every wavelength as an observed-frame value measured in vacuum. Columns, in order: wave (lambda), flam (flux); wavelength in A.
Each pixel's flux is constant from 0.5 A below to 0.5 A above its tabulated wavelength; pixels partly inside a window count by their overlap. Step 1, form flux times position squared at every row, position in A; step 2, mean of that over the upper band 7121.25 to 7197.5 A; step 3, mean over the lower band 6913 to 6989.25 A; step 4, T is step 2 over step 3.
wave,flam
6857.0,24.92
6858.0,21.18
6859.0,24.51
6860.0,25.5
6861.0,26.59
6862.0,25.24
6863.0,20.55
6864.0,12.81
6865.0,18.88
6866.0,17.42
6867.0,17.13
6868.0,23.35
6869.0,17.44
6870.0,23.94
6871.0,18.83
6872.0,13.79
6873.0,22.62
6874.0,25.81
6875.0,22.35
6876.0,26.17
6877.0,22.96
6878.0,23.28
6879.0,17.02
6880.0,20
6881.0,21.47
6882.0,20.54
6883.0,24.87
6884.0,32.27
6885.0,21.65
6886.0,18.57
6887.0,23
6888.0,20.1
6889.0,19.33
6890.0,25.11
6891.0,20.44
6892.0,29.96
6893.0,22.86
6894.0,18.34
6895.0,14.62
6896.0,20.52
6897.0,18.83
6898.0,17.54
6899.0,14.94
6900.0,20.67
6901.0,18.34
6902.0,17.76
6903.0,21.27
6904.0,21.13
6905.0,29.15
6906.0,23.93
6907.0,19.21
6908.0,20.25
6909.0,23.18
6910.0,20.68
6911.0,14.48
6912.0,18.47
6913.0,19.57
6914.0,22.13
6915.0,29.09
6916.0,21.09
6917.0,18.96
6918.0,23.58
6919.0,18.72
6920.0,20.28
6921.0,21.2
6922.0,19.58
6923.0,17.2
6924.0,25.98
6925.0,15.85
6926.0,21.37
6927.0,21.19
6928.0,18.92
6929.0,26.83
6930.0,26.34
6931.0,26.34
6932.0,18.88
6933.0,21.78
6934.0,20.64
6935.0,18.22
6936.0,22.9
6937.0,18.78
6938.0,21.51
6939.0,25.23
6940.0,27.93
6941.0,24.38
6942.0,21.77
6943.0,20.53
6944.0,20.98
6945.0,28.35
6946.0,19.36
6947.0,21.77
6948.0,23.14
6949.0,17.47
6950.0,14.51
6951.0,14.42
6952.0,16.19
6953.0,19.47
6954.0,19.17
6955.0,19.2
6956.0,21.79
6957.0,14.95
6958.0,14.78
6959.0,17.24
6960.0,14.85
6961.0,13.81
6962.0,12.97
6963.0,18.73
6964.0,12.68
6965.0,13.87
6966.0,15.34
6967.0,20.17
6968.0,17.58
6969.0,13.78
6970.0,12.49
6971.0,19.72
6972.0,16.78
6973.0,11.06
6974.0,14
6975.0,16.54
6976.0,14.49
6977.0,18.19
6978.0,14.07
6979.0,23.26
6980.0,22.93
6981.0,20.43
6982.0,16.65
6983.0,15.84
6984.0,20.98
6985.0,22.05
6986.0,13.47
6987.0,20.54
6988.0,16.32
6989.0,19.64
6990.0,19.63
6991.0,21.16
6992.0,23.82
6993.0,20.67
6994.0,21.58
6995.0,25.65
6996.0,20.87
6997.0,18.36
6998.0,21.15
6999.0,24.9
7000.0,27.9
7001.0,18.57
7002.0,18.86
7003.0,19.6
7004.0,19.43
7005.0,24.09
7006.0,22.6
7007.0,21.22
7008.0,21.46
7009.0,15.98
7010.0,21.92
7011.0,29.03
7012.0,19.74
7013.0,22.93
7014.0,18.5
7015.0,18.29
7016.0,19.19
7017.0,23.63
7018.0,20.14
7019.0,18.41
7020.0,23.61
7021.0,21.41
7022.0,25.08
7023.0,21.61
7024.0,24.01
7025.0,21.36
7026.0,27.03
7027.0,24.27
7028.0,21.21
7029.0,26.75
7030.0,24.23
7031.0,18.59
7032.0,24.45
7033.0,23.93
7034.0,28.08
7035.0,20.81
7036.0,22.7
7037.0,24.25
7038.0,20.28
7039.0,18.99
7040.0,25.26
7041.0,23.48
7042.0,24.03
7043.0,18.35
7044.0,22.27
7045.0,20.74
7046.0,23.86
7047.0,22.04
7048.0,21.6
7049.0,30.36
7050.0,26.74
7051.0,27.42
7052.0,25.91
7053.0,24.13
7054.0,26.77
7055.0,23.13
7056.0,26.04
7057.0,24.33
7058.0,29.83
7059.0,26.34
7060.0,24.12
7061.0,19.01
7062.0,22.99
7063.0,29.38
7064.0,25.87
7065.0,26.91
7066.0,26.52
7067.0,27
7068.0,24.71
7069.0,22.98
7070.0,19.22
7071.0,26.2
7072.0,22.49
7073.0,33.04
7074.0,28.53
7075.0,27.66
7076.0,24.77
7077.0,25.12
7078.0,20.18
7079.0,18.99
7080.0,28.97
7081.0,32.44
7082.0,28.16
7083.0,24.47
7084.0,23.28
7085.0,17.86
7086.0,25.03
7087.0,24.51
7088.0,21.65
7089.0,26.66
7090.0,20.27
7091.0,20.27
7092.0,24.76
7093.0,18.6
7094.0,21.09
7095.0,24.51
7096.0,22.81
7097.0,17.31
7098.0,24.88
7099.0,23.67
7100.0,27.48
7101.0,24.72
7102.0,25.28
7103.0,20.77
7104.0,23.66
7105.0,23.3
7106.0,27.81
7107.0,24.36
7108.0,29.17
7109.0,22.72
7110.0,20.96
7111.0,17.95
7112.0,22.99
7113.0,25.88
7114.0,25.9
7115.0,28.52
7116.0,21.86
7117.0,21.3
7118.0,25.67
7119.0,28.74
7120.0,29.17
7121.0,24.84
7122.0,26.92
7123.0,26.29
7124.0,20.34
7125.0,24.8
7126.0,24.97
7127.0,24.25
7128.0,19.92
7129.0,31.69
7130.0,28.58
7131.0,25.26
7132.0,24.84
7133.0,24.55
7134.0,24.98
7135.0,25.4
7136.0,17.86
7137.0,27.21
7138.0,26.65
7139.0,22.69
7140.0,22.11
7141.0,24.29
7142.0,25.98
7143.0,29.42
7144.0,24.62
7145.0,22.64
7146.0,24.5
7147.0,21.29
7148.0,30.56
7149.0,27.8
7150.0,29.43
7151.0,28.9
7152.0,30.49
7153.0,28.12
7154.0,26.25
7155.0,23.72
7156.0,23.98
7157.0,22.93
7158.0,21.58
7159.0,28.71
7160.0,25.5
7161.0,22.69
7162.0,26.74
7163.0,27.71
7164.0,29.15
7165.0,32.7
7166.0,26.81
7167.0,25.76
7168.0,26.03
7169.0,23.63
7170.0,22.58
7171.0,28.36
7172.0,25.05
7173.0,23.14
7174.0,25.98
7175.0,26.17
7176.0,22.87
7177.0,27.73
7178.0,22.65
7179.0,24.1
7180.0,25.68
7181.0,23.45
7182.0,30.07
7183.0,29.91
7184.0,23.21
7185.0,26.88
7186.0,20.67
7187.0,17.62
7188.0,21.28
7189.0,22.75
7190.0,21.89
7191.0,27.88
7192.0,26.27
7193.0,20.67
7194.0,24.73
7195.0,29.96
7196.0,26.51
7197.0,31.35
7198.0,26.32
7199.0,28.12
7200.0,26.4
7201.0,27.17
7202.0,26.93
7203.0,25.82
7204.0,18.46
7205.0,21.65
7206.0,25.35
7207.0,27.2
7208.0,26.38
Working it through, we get 1.40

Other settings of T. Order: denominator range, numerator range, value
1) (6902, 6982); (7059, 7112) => 1.29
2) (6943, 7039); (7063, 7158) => 1.29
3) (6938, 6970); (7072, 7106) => 1.35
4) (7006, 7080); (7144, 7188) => 1.12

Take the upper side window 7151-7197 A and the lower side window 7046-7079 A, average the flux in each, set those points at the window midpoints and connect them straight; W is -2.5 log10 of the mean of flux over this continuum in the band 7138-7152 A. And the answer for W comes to -0.02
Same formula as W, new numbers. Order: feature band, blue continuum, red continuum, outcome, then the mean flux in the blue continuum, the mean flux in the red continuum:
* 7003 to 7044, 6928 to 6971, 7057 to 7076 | 0.05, 19.3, 25.7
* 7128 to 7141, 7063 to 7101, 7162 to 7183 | 0.02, 24.4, 26.1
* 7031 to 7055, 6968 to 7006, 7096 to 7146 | -0.11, 19.2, 24.6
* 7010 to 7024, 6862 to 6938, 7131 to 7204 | 0.06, 21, 25.5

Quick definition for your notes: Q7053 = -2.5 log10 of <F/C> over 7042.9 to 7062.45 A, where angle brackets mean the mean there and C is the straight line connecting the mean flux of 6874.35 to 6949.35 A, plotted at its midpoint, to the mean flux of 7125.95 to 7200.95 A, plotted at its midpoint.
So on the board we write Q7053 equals -0.030 mag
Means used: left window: 21.5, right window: 25.5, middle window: 24.4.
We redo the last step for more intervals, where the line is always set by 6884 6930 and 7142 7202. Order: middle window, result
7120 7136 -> 0.00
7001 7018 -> 0.09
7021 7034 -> -0.02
